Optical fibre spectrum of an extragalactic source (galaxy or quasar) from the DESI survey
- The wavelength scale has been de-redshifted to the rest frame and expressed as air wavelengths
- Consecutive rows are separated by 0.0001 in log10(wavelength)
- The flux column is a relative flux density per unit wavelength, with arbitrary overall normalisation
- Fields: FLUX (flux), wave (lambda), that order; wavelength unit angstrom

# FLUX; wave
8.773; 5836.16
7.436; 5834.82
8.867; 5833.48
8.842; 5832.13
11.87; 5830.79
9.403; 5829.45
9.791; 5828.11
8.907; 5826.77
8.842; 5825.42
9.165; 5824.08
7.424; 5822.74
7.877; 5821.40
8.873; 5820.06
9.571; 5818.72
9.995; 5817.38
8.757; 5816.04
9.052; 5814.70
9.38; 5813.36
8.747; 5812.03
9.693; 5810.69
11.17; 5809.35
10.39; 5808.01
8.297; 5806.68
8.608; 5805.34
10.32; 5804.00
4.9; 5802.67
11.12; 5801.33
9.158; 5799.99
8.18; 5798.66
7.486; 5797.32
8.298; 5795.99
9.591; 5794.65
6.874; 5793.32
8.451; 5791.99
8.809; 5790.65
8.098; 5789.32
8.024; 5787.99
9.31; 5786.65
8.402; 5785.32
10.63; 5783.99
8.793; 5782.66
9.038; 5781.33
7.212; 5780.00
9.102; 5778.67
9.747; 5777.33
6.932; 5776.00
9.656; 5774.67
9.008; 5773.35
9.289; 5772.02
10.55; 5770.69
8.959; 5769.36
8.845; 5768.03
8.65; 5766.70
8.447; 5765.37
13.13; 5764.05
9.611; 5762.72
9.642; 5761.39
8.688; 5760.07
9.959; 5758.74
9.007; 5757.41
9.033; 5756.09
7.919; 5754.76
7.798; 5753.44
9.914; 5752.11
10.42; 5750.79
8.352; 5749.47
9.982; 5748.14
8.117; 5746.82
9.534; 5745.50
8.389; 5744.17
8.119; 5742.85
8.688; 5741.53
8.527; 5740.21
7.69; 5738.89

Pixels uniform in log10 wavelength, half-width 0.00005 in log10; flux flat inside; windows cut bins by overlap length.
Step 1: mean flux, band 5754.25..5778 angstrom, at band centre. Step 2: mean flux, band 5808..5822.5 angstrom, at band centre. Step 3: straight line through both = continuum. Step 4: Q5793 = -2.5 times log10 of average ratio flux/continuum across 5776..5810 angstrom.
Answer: 0.065 mag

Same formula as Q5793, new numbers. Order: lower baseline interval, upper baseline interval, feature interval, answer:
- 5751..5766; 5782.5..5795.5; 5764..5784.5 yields -0.010 mag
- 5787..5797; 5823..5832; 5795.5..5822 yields -0.015 mag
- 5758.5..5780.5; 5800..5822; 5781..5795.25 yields 0.061 mag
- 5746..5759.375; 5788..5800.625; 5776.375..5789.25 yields -0.039 mag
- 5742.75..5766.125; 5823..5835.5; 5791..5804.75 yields 0.094 mag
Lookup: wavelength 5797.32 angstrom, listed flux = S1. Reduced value 7.486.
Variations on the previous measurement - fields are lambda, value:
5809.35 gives 11.17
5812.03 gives 8.747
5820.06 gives 8.873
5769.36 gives 8.959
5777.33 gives 9.747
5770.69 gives 10.55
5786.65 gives 9.31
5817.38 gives 9.995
